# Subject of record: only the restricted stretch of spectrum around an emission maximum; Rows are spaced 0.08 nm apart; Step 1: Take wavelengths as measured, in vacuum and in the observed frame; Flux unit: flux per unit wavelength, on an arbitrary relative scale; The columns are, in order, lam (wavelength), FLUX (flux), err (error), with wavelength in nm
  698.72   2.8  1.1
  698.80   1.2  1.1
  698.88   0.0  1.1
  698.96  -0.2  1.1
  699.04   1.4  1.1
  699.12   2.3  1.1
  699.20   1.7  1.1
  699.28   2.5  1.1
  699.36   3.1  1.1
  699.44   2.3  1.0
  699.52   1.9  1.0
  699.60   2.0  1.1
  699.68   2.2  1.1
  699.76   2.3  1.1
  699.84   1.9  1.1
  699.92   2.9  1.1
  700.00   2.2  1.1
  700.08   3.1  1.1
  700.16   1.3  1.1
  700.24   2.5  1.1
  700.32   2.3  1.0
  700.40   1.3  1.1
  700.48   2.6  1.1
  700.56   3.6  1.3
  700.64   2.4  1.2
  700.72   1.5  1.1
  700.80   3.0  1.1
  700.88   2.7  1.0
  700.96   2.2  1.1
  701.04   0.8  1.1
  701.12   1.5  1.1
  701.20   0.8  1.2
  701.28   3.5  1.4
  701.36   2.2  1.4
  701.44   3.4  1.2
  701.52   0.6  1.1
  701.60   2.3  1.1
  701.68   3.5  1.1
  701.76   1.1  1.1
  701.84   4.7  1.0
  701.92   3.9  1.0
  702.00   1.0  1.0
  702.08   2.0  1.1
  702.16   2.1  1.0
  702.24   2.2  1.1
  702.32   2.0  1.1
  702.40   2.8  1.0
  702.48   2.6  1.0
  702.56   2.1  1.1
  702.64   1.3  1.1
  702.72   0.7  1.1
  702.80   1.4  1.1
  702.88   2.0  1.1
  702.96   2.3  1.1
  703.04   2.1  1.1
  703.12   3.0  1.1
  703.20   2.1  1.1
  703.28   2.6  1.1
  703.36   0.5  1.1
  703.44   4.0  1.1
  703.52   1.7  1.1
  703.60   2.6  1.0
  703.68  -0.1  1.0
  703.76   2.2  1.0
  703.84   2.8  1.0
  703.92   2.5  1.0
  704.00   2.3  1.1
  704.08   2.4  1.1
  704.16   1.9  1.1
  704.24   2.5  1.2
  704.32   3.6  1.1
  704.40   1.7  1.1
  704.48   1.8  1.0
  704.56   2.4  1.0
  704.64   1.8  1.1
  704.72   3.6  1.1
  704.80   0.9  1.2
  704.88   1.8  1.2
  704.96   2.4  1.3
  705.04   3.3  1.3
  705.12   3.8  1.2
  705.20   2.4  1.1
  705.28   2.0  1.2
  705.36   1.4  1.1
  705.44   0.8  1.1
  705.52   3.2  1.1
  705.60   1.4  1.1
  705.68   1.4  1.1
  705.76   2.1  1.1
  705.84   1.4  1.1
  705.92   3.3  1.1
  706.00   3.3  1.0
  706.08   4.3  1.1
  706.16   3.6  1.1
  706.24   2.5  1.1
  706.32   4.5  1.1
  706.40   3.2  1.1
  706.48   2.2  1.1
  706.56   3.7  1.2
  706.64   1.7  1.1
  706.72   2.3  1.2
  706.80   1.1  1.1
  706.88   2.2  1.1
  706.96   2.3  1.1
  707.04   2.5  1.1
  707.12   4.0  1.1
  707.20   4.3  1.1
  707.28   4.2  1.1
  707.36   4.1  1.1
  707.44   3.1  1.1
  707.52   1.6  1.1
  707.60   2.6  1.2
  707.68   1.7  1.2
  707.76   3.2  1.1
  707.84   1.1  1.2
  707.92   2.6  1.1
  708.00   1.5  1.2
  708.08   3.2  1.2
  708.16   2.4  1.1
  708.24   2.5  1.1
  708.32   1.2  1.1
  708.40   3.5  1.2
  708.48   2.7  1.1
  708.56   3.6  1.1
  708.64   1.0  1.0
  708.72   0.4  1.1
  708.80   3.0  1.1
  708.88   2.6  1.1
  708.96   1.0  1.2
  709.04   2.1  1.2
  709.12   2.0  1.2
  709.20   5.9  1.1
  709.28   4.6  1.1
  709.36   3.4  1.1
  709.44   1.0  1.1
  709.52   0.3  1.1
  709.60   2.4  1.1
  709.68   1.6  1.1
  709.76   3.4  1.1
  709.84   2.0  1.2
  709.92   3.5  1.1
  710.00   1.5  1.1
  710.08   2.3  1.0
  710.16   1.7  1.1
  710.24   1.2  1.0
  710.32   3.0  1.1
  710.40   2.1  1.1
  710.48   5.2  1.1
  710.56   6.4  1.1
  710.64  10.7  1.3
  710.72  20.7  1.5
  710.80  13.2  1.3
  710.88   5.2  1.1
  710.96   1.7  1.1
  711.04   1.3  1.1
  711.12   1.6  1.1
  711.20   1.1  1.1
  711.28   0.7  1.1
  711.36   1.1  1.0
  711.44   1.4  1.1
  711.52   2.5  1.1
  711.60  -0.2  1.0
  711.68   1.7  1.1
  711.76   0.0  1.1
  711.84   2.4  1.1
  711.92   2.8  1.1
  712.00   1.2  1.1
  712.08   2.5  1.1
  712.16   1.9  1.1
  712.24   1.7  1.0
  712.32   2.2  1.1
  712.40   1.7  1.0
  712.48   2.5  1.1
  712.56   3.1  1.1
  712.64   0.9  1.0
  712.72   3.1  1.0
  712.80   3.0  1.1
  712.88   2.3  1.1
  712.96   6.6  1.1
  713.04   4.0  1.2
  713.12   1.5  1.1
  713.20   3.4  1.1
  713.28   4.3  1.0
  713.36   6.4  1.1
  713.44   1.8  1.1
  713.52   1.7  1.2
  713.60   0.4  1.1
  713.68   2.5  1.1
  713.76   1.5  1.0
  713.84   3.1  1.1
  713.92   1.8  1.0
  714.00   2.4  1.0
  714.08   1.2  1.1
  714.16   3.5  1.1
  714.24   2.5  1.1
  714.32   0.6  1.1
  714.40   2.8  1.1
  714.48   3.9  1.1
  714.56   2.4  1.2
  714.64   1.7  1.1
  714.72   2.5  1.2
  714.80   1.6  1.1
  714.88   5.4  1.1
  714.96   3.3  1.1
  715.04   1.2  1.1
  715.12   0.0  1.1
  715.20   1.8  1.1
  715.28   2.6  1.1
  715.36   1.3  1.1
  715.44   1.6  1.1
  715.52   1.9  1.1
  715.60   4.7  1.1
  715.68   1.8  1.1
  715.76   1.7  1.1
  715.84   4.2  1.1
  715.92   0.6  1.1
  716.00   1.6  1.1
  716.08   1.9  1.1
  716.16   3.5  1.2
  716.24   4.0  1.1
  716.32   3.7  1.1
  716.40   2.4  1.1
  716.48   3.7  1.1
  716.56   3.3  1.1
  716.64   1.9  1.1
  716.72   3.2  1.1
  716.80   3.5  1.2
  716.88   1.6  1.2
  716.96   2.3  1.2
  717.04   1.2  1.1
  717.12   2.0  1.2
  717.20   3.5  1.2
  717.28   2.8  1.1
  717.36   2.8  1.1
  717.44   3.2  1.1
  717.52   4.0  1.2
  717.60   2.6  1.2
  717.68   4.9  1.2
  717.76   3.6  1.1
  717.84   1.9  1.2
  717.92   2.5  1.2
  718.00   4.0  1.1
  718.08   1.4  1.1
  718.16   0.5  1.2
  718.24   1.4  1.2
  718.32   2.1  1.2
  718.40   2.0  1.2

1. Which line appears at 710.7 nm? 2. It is H-alpha 6563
